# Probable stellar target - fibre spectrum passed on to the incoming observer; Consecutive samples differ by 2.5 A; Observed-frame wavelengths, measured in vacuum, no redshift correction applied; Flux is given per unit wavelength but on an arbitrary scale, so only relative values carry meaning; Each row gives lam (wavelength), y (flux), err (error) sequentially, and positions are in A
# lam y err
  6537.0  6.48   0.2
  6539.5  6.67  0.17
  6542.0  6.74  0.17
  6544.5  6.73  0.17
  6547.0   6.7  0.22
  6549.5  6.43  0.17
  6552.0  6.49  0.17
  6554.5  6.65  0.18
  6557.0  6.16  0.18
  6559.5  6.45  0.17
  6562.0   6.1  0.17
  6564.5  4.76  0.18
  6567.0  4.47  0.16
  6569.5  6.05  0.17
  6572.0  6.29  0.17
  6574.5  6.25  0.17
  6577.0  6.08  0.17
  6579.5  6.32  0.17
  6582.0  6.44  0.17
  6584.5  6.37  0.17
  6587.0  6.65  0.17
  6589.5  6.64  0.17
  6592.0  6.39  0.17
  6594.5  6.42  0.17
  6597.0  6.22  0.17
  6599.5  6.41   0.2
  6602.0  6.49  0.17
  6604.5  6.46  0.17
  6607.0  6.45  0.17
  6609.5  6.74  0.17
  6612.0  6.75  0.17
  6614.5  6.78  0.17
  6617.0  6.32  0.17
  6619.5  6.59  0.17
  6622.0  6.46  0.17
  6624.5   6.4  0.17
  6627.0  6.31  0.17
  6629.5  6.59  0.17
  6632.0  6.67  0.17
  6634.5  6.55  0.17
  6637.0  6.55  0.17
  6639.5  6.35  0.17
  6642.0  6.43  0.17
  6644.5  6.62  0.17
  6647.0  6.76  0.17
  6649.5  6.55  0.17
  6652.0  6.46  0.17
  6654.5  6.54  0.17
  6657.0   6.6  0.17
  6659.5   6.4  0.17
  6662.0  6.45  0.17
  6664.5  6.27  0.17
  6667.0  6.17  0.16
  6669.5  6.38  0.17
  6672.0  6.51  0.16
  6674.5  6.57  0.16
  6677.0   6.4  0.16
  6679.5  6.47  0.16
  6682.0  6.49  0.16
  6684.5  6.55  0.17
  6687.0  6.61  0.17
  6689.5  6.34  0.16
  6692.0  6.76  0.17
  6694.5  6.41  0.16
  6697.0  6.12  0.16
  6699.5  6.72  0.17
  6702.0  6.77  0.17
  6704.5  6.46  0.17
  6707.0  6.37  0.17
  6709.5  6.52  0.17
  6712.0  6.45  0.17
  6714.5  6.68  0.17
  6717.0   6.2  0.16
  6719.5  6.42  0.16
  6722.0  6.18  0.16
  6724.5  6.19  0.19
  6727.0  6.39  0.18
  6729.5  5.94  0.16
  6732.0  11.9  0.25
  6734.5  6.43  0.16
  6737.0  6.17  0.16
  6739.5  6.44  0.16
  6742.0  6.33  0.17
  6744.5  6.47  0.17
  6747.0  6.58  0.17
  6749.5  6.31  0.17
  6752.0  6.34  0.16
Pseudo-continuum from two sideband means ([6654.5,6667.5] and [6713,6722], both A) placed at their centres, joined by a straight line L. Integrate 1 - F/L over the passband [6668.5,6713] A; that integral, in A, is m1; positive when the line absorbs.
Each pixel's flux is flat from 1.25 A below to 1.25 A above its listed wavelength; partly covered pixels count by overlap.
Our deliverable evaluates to -0.6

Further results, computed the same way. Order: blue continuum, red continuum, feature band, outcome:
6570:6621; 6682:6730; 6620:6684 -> -0.39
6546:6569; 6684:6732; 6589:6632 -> -1.99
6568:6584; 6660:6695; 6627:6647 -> -0.56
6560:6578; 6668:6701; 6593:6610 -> -1.40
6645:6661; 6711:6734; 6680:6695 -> 0.45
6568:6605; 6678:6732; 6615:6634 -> -0.22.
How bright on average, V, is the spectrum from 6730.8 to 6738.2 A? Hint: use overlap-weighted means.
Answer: 8.15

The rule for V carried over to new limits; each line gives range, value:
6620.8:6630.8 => 6.44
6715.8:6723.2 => 6.27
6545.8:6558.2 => 6.49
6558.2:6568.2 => 5.45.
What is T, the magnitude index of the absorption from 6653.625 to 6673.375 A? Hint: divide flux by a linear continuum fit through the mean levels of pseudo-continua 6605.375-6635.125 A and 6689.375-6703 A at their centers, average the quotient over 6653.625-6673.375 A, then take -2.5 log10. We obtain 0.02 mag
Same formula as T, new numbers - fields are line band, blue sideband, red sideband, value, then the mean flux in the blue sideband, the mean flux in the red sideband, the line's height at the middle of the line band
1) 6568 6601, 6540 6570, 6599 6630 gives 0.00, 6.16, 6.52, 6.34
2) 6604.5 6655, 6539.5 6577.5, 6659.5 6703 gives -0.03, 6.18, 6.47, 6.34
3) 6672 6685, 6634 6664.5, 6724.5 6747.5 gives 0.03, 6.51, 6.93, 6.65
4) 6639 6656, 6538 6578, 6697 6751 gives -0.02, 6.19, 6.65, 6.44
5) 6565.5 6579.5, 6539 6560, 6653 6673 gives 0.12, 6.56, 6.41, 6.53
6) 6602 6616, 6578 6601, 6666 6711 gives -0.03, 6.43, 6.48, 6.44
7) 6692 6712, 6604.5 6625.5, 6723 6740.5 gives 0.07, 6.56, 7.06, 6.93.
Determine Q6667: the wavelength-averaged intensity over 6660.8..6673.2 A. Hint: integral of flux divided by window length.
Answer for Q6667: 6.35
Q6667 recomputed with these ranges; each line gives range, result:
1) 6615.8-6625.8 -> 6.44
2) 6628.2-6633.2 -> 6.63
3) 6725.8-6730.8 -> 6.22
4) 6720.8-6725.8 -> 6.19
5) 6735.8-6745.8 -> 6.35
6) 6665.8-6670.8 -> 6.28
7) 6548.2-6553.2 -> 6.46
